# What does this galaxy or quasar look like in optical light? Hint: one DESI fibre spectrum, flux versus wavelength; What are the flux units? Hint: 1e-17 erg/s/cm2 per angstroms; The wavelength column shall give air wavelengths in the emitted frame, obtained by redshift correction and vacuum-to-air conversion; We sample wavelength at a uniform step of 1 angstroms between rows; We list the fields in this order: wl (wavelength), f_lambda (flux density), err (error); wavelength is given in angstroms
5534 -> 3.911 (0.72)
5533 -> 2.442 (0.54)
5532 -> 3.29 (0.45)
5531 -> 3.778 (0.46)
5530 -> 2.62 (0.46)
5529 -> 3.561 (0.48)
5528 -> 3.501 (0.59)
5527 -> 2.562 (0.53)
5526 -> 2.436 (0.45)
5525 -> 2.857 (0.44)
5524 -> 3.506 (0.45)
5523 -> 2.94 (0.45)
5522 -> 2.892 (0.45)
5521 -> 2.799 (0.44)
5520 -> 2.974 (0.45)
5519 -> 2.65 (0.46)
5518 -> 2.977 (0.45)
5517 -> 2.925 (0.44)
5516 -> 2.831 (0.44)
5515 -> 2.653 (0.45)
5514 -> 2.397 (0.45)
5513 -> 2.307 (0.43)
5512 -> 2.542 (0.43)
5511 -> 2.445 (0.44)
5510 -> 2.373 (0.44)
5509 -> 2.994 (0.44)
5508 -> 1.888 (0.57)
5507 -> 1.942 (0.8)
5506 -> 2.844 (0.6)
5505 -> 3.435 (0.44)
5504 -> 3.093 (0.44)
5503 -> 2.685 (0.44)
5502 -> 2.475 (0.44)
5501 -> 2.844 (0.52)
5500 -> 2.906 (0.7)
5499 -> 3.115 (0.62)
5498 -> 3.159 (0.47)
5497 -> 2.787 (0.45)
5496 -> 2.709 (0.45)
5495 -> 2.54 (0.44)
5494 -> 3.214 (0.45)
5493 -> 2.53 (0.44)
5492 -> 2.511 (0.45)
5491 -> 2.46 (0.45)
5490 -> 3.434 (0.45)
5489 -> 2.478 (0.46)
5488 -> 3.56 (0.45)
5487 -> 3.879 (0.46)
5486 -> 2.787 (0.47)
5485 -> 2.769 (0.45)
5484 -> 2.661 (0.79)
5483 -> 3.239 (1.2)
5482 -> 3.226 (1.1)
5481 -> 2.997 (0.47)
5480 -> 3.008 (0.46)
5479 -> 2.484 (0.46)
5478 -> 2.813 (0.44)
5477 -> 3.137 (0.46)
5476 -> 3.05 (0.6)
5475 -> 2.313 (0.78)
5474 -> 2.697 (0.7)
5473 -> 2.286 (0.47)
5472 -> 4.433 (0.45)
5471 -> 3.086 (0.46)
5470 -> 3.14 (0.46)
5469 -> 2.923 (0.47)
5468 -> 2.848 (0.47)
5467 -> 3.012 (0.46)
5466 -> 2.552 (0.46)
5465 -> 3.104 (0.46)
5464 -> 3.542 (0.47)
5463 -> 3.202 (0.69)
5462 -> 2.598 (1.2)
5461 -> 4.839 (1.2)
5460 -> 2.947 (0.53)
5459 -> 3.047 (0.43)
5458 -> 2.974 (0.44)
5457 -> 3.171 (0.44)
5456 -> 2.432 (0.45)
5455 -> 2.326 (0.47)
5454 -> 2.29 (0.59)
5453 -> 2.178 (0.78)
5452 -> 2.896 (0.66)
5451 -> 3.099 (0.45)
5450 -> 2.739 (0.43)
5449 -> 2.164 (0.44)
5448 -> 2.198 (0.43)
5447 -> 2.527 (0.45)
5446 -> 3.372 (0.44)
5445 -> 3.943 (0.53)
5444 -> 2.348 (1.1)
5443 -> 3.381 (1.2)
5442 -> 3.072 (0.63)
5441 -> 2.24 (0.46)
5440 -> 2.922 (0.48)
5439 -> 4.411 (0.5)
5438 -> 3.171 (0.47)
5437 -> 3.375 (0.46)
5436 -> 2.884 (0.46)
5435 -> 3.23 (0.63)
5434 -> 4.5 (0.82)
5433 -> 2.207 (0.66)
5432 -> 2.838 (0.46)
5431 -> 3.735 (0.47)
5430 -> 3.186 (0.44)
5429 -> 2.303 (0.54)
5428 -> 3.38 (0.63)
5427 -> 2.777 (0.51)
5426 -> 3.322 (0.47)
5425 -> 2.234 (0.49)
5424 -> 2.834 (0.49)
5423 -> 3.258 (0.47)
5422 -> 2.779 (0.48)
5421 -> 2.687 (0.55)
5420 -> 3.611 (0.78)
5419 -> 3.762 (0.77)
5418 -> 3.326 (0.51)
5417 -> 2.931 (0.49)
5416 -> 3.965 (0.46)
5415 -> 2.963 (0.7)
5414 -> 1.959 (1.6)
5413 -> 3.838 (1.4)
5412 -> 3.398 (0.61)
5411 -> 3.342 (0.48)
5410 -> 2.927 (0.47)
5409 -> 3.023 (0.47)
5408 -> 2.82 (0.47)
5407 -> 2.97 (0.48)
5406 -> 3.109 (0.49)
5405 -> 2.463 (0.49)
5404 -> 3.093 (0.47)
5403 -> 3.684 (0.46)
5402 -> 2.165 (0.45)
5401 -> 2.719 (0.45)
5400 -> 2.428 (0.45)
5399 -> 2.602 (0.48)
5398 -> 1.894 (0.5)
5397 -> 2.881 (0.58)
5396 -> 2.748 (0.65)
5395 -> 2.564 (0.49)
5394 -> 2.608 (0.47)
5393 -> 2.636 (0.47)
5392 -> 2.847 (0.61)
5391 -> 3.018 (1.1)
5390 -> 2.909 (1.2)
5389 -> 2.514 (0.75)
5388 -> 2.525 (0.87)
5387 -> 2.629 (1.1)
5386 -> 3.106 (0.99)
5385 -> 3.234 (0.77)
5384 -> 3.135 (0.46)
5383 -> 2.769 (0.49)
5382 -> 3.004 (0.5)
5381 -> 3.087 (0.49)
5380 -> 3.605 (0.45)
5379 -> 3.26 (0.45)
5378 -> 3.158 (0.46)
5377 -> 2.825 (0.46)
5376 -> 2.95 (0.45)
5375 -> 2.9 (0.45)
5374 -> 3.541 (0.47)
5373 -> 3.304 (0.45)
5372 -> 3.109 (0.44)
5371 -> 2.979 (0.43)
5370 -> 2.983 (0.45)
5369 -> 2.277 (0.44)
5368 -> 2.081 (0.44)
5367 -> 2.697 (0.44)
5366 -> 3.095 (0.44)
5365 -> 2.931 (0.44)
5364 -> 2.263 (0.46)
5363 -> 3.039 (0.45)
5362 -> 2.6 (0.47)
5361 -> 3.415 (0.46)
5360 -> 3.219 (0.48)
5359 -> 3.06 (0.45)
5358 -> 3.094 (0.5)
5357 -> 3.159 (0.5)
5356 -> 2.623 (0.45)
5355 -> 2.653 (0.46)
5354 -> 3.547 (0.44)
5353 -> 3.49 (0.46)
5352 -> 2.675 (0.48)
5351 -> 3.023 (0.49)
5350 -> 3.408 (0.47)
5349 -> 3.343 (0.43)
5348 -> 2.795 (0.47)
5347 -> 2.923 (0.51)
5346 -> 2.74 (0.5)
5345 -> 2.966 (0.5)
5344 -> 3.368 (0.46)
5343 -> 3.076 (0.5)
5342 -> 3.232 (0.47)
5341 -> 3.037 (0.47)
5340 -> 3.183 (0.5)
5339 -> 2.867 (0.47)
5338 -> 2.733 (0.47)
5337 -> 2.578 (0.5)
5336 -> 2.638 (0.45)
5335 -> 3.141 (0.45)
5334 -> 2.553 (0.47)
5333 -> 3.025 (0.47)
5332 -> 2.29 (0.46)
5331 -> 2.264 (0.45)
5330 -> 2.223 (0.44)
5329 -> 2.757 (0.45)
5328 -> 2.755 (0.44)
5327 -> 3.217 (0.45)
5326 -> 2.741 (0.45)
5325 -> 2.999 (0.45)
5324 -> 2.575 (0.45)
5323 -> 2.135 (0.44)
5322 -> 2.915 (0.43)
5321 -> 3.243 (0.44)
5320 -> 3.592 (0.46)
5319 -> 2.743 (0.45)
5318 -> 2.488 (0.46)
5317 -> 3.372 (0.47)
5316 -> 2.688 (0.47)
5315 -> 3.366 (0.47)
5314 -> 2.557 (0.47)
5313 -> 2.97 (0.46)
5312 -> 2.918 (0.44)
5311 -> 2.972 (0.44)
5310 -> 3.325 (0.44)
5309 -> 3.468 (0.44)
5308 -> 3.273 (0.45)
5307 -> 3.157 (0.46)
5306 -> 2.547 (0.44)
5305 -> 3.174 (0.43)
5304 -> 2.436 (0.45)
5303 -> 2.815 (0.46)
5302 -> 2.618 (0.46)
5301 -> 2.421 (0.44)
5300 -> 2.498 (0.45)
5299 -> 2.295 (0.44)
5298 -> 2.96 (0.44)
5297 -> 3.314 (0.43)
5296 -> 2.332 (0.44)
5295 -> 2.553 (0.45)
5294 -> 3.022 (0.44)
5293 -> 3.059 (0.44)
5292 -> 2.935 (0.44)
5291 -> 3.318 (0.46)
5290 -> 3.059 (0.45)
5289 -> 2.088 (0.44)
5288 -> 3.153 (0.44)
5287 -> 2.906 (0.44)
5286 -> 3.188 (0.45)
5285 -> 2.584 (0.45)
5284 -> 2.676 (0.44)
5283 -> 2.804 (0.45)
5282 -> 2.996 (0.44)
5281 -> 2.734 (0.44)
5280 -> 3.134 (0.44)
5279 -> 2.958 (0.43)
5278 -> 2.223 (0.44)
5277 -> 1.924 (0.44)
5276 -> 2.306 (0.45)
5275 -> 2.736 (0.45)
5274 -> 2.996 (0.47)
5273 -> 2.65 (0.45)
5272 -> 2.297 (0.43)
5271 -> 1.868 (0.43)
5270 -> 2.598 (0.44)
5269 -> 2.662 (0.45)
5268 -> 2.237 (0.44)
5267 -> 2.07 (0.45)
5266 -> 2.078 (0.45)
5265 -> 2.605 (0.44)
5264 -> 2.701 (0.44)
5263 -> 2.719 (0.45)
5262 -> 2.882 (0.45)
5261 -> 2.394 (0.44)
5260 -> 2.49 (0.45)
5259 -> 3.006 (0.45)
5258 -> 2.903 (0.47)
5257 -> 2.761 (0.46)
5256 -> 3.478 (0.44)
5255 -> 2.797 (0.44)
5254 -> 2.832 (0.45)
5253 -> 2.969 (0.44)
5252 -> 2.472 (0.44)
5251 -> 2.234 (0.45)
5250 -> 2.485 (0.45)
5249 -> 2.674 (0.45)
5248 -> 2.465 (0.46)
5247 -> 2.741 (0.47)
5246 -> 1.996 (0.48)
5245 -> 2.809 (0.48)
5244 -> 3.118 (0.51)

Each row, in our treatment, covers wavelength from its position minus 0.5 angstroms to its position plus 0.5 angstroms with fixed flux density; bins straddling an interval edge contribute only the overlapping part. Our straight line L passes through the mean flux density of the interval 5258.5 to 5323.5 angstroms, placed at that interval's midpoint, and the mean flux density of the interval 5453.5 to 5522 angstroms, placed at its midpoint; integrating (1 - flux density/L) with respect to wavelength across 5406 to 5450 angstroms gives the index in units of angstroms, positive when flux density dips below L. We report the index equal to -3.60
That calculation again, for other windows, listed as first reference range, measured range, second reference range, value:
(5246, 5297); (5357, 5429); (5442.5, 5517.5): -4.0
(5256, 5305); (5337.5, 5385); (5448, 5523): -4.5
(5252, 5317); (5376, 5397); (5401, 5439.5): 0.8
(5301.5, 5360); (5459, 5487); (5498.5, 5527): -2.6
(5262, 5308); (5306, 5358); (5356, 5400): -2.8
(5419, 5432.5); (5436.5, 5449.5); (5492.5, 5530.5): -0.1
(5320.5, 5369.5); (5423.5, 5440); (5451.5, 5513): -1.5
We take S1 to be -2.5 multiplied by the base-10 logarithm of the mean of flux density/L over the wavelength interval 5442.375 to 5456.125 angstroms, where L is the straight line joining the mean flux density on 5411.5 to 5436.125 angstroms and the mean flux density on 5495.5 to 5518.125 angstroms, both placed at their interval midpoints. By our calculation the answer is 0.105 mag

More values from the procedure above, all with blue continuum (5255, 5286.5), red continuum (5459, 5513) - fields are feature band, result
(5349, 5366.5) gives -0.11 mag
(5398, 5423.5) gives -0.07 mag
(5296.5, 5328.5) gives -0.08 mag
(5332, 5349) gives -0.08 mag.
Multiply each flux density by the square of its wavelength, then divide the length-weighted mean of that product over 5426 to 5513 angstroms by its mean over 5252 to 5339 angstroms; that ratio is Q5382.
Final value 1.1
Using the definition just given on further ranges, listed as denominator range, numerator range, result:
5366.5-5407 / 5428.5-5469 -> 1.07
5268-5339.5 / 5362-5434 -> 1.10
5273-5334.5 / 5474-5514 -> 1.07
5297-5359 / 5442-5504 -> 1.06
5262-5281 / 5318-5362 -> 1.20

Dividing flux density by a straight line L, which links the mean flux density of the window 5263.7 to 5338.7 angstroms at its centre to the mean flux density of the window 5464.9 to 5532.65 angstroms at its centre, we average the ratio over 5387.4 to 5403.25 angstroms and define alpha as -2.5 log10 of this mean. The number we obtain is 0.06 mag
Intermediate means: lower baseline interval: 2.75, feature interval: 2.66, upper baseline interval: 2.88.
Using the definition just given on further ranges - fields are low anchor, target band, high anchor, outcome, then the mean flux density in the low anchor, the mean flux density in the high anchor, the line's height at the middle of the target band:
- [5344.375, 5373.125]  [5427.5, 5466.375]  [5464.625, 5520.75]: -0.049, 2.95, 2.84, 2.88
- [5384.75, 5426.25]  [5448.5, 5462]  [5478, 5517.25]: 0.001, 2.91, 2.8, 2.85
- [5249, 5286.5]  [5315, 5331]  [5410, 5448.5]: -0.013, 2.63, 3.11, 2.8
